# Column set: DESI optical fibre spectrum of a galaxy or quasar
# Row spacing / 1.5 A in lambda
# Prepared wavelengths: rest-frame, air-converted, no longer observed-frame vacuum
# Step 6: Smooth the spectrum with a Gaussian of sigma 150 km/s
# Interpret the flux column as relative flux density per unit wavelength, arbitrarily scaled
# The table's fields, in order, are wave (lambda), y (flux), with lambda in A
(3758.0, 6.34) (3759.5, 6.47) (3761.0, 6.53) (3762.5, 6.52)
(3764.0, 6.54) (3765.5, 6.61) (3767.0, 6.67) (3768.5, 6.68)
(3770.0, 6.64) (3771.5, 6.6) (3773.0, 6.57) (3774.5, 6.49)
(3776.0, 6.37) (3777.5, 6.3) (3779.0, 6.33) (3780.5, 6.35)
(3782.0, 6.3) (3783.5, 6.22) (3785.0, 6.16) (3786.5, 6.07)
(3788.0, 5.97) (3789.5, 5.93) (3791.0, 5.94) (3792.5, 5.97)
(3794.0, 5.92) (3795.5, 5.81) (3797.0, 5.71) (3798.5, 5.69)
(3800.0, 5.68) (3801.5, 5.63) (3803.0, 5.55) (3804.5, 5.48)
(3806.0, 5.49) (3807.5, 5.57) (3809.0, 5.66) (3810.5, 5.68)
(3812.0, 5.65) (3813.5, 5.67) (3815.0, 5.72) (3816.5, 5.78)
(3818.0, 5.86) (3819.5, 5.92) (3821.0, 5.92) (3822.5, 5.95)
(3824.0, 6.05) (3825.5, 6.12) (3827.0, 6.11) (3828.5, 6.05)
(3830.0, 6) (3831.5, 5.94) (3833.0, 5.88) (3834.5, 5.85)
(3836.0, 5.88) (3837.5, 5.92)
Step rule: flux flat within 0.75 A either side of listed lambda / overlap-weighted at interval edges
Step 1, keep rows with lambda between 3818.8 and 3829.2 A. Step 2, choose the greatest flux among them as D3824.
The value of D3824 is 6.12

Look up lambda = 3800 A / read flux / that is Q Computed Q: 5.68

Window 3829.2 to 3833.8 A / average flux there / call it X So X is 5.94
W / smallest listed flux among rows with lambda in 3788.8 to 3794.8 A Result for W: 5.92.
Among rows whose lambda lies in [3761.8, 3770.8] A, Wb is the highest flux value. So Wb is 6.68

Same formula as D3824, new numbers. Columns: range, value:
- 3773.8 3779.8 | 6.49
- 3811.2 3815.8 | 5.72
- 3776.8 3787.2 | 6.35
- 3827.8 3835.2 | 6.05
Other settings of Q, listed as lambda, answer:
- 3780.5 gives 6.35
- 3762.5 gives 6.52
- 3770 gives 6.64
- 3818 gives 5.86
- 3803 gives 5.55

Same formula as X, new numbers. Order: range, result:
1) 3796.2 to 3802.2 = 5.68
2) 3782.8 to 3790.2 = 6.07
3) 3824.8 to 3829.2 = 6.09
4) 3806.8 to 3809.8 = 5.62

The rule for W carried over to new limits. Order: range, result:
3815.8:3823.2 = 5.78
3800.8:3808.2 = 5.48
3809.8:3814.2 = 5.65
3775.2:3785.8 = 6.16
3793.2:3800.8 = 5.68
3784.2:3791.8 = 5.93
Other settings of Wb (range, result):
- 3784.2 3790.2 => 6.16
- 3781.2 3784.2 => 6.3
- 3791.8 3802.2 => 5.97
